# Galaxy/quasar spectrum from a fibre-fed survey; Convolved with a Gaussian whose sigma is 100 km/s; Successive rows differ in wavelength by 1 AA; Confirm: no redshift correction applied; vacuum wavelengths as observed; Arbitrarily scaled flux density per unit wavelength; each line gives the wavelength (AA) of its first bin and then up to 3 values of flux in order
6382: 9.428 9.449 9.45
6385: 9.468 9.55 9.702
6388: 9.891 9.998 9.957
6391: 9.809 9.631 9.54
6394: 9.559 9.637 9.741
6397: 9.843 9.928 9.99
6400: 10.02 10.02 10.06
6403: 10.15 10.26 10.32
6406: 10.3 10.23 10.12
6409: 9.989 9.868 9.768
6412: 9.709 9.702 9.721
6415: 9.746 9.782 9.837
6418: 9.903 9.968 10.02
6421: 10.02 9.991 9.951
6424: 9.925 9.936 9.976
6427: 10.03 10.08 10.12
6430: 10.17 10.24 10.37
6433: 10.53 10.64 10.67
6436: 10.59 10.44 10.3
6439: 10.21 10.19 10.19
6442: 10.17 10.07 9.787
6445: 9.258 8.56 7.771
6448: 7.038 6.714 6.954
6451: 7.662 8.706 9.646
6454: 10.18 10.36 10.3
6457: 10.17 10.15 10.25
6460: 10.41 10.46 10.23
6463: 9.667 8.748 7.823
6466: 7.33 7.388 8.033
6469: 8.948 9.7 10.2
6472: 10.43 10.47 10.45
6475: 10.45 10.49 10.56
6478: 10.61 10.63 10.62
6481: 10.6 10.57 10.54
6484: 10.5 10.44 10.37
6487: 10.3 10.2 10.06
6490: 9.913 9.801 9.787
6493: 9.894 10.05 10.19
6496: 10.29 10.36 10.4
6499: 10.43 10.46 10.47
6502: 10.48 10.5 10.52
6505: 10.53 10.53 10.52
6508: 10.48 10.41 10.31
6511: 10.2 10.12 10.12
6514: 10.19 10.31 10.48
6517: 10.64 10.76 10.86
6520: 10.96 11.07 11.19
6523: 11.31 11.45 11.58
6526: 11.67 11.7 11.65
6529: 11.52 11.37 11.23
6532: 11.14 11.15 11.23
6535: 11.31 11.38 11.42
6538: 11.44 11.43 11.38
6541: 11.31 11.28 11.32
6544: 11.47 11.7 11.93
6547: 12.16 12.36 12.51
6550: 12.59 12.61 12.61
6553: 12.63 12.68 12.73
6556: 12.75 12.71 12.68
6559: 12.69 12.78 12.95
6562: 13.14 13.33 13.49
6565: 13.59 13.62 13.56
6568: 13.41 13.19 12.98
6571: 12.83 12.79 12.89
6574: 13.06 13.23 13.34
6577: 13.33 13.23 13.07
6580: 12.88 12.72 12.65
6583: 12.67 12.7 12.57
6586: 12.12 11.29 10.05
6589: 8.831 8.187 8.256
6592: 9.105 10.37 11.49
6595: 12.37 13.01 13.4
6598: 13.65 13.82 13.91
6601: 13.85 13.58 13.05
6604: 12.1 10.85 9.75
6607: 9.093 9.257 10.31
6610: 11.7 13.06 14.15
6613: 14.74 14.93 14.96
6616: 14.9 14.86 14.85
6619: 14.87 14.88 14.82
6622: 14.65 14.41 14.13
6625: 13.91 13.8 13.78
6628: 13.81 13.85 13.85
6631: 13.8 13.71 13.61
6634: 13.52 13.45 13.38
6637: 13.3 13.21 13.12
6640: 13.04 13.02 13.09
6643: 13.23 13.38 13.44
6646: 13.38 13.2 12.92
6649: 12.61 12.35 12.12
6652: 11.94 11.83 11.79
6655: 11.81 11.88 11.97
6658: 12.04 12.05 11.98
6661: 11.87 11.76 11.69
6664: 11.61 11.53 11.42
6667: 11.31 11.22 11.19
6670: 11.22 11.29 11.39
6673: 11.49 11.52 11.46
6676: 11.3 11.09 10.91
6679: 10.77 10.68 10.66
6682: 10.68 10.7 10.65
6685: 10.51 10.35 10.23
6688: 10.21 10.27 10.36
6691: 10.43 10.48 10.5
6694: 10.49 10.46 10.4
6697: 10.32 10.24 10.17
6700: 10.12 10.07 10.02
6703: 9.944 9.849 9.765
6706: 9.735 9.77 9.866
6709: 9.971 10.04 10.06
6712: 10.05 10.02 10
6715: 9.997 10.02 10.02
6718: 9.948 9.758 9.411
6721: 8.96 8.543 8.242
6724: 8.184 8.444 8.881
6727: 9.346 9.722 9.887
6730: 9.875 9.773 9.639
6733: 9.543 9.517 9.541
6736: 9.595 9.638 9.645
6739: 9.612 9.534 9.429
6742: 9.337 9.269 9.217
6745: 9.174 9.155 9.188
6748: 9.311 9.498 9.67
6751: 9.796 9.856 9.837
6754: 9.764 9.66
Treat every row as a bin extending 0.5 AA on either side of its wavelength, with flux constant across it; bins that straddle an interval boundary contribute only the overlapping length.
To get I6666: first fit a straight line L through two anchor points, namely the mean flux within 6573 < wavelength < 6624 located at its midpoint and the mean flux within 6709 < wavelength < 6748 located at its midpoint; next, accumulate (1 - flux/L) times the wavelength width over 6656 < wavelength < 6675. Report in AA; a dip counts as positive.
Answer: -1.0 AA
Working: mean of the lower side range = 12.6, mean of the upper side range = 9.48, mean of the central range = 11.6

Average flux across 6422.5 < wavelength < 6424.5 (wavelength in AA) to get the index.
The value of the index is 9.94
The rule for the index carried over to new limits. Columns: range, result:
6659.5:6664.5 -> 11.8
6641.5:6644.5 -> 13.2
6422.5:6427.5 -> 9.96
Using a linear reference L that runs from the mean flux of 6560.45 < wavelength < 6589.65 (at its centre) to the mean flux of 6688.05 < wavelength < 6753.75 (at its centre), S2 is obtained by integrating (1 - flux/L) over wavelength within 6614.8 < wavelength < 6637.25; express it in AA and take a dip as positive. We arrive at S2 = -4.7 AA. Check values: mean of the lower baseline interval 12.7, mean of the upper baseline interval 9.72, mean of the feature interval 14.1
